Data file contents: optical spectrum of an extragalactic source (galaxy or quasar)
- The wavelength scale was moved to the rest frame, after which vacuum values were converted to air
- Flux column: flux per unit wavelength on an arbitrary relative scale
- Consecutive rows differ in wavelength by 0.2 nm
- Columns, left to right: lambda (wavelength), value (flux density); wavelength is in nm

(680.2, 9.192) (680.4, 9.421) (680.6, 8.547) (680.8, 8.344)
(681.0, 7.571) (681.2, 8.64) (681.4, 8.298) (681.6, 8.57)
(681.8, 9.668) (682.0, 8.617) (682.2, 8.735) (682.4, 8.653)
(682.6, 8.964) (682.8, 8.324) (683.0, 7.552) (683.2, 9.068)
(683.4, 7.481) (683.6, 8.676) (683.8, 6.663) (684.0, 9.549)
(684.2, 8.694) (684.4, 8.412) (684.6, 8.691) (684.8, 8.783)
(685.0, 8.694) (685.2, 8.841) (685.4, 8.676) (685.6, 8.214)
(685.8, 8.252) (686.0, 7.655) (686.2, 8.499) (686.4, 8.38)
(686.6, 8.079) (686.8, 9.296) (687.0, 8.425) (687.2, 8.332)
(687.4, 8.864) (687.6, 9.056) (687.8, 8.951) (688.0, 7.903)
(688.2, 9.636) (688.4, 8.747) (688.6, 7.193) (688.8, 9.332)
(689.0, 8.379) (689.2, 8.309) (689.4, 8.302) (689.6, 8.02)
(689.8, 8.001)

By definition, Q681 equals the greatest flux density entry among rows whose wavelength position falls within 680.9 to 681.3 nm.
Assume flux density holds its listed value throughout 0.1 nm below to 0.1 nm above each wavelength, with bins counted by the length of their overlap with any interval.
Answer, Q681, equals 8.64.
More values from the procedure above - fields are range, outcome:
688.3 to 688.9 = 9.332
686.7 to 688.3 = 9.636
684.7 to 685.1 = 8.783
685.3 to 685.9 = 8.676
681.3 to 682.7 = 9.668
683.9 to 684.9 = 9.549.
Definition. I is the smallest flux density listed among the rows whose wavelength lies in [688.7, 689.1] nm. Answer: 8.379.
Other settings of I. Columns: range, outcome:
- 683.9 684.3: 8.694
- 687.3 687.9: 8.864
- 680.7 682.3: 7.571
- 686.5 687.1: 8.079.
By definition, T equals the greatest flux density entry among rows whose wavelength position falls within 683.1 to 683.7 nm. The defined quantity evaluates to 9.068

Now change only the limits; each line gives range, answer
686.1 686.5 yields 8.499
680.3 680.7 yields 9.421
